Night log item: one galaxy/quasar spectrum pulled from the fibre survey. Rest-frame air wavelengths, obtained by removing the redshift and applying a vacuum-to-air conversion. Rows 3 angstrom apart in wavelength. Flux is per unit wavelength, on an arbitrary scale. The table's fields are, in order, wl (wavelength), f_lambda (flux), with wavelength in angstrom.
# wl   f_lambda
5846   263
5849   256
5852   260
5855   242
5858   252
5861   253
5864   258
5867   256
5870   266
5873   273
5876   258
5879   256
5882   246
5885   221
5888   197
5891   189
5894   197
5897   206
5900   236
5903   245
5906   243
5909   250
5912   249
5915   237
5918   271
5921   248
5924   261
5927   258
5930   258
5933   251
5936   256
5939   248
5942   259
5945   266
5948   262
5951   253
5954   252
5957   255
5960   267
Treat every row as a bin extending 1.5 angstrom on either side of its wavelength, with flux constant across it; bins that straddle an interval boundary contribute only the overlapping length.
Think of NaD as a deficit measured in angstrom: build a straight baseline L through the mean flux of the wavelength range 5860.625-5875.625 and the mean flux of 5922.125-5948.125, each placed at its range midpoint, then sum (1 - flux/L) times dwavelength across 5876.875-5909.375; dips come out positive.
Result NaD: 4.3 angstrom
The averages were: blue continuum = 262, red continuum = 257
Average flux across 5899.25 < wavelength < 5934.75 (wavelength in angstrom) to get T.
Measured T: 251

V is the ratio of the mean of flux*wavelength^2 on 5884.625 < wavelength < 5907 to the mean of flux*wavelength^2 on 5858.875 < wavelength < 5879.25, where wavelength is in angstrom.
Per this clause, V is 0.84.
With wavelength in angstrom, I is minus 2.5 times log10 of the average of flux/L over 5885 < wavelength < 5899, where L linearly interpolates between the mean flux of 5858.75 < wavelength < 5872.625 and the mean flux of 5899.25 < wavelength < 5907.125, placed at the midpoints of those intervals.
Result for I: 0.22 mag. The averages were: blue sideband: 259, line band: 201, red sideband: 242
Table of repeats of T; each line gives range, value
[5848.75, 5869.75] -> 254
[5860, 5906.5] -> 237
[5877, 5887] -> 240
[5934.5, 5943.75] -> 255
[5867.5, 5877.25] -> 265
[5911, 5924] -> 252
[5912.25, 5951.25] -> 256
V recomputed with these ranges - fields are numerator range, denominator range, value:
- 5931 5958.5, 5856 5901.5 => 1.10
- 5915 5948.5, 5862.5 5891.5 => 1.07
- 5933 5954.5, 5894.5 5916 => 1.10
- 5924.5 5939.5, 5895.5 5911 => 1.09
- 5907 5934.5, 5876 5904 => 1.15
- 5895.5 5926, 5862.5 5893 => 1.03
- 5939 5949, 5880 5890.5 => 1.21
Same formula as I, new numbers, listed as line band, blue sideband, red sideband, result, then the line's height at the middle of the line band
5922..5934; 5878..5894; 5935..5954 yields -0.05 mag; 246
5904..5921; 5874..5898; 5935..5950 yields -0.05 mag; 239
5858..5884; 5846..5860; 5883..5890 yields -0.12 mag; 230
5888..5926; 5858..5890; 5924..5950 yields 0.08 mag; 253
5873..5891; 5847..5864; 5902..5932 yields 0.08 mag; 253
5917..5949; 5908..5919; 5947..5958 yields -0.02 mag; 253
